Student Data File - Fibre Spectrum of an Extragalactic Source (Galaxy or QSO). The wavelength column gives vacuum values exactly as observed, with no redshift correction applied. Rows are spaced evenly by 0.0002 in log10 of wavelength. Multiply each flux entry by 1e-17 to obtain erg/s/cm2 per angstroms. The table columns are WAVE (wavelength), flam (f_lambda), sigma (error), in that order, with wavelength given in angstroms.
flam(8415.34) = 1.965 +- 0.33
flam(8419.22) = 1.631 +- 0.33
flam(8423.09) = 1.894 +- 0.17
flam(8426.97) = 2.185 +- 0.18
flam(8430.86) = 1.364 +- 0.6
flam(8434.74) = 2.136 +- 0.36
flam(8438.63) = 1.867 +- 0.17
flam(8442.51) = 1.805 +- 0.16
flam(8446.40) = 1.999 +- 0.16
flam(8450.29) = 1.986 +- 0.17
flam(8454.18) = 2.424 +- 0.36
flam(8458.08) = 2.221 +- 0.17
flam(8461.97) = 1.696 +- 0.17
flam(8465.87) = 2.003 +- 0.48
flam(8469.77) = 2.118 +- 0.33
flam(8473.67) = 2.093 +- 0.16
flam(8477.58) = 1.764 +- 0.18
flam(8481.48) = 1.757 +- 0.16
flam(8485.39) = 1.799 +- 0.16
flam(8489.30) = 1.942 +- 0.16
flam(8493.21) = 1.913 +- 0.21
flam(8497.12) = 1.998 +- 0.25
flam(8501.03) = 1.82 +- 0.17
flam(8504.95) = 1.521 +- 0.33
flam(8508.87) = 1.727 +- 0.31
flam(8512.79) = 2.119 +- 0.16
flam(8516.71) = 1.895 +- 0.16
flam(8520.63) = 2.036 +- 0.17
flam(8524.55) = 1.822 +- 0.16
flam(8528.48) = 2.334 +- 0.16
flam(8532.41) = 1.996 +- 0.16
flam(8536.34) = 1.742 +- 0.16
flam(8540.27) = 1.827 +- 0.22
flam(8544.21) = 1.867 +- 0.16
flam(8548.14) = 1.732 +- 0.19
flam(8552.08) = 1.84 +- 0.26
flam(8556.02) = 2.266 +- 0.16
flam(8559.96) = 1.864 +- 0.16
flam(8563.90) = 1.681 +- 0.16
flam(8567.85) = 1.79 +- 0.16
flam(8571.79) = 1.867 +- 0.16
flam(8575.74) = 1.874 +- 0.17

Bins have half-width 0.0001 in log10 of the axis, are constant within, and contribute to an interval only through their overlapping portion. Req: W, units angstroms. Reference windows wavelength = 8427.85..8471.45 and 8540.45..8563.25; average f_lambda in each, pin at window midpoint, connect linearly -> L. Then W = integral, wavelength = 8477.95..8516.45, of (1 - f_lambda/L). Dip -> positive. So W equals 1.8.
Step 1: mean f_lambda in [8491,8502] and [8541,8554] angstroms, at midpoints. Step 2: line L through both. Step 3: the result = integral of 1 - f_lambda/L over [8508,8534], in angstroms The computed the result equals -1.8 angstroms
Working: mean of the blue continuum 1.92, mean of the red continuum 1.81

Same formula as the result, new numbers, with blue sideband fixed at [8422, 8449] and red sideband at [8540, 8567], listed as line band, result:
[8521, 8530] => -0.89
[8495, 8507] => 0.63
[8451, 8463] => -1.54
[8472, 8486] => 0.23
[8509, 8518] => -0.39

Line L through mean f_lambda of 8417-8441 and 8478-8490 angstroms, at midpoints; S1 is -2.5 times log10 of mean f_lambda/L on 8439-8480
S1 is -0.099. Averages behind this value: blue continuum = 1.85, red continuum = 1.81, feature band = 2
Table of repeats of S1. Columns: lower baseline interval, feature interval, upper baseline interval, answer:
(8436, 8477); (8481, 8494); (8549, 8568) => 0.07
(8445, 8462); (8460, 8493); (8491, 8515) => 0.05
